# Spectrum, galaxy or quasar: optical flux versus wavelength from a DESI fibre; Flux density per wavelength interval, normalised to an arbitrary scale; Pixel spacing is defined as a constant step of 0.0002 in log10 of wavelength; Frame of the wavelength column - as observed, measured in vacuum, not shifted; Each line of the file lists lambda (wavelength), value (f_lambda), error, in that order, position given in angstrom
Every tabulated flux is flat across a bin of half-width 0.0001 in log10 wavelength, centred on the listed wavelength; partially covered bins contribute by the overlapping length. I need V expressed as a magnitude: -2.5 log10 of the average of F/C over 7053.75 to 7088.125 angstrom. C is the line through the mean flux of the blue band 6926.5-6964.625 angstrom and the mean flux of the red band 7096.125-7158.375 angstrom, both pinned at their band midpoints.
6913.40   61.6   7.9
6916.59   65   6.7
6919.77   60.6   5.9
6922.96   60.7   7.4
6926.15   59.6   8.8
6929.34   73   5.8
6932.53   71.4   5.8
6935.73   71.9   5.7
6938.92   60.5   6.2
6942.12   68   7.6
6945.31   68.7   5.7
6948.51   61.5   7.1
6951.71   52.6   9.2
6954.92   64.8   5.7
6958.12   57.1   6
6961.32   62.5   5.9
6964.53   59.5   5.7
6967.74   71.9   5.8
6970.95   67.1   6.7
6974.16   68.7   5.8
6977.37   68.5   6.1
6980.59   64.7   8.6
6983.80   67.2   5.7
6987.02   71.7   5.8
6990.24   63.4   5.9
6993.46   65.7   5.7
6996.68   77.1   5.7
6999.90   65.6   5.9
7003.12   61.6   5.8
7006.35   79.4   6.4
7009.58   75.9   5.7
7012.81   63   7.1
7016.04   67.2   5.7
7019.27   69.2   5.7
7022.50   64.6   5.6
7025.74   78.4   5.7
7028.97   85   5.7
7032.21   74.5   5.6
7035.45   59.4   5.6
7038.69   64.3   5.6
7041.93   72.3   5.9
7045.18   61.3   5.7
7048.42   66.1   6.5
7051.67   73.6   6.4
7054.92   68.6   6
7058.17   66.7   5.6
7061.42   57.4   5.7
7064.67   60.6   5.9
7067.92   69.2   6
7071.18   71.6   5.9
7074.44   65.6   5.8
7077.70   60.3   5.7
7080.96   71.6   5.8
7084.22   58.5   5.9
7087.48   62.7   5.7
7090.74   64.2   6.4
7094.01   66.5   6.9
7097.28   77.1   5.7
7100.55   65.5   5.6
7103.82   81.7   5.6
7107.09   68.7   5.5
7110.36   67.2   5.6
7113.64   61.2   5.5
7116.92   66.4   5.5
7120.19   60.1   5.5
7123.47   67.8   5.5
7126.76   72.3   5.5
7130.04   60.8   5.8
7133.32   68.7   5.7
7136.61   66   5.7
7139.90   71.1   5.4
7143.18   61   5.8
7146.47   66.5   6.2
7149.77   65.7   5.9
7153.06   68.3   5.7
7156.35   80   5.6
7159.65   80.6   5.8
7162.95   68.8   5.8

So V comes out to 0.04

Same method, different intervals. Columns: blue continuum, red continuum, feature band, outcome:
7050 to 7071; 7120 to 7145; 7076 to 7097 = 0.03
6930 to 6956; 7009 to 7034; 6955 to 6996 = 0.03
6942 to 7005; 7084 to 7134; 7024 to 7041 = -0.10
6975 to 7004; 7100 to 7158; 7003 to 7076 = -0.02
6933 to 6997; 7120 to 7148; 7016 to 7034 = -0.12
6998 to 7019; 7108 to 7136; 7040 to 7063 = 0.02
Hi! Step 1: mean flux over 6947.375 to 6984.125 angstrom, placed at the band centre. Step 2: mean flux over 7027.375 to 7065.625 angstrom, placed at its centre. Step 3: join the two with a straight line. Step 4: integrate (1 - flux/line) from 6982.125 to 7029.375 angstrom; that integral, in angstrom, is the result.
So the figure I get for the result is -3.1 angstrom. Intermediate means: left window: 63.8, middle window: 70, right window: 67.6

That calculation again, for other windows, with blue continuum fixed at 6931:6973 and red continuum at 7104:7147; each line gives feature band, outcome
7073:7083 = 0.06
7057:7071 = 0.34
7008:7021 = -0.71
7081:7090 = 0.43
